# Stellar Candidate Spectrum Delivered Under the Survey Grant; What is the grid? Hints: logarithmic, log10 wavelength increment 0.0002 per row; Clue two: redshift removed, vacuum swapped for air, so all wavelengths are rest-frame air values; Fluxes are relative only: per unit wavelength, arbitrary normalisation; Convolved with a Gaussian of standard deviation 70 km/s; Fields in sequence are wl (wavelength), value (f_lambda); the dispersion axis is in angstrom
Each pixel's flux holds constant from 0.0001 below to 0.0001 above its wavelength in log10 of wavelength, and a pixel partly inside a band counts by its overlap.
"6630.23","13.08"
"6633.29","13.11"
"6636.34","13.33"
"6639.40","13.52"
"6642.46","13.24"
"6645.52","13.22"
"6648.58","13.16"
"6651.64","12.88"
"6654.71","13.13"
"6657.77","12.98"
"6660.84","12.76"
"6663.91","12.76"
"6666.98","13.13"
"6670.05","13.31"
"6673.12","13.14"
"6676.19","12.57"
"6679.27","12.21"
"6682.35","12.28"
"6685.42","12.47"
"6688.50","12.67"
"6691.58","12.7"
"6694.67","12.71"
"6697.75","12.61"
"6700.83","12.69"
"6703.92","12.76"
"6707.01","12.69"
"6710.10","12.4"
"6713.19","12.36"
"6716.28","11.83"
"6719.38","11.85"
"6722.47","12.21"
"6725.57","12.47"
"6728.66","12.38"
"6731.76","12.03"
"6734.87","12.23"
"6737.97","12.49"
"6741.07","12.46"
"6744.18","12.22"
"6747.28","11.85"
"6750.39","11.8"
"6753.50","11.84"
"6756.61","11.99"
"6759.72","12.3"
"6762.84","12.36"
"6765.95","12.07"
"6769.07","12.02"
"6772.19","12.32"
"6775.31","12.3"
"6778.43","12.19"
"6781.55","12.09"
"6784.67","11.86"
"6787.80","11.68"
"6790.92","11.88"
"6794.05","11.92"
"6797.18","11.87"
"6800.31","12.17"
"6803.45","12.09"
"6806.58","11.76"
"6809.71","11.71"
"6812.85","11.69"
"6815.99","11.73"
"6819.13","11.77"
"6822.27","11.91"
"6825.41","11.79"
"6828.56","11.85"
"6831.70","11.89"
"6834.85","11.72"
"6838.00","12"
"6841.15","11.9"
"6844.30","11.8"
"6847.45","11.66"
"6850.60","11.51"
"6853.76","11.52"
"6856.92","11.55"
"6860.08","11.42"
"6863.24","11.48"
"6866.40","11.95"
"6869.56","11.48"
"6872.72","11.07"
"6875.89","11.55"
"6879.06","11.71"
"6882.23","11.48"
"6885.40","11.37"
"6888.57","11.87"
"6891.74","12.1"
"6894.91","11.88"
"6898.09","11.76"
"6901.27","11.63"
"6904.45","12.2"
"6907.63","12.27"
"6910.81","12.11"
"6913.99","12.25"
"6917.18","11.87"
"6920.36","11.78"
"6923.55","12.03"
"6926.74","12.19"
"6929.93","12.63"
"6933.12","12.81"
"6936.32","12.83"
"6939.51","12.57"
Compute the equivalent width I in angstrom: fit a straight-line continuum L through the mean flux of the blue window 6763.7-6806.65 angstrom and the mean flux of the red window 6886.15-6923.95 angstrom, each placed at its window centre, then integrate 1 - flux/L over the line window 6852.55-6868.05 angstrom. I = 0.5 angstrom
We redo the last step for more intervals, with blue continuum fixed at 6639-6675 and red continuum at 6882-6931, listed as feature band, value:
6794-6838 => 1.87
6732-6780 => 1.84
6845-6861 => 0.86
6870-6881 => 0.60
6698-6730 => 1.14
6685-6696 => 0.24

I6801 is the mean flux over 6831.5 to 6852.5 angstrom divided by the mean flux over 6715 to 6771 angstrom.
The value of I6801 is 0.97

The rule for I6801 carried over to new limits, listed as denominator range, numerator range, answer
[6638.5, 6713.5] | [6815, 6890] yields 0.91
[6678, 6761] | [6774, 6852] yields 0.96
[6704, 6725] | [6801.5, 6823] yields 0.96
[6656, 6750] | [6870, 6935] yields 0.95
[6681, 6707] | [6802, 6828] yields 0.94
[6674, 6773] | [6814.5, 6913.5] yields 0.95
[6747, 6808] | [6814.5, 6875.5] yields 0.97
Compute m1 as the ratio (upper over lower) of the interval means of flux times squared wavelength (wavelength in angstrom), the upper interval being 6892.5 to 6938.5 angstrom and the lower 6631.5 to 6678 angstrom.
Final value 1.0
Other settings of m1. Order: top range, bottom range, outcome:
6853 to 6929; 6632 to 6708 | 0.98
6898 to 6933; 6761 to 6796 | 1.05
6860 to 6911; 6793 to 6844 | 1.01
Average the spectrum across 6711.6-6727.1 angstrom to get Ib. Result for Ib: 12.1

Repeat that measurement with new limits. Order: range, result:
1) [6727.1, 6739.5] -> 12.3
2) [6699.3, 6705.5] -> 12.7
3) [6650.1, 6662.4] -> 12.9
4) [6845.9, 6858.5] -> 11.6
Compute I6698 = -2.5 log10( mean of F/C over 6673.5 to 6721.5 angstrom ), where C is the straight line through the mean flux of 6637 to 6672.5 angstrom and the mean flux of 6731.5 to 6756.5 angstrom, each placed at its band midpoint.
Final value 0.01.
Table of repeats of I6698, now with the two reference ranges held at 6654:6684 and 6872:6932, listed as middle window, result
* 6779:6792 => 0.04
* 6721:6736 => 0.03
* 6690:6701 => 0.00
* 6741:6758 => 0.05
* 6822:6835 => 0.03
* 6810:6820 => 0.05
